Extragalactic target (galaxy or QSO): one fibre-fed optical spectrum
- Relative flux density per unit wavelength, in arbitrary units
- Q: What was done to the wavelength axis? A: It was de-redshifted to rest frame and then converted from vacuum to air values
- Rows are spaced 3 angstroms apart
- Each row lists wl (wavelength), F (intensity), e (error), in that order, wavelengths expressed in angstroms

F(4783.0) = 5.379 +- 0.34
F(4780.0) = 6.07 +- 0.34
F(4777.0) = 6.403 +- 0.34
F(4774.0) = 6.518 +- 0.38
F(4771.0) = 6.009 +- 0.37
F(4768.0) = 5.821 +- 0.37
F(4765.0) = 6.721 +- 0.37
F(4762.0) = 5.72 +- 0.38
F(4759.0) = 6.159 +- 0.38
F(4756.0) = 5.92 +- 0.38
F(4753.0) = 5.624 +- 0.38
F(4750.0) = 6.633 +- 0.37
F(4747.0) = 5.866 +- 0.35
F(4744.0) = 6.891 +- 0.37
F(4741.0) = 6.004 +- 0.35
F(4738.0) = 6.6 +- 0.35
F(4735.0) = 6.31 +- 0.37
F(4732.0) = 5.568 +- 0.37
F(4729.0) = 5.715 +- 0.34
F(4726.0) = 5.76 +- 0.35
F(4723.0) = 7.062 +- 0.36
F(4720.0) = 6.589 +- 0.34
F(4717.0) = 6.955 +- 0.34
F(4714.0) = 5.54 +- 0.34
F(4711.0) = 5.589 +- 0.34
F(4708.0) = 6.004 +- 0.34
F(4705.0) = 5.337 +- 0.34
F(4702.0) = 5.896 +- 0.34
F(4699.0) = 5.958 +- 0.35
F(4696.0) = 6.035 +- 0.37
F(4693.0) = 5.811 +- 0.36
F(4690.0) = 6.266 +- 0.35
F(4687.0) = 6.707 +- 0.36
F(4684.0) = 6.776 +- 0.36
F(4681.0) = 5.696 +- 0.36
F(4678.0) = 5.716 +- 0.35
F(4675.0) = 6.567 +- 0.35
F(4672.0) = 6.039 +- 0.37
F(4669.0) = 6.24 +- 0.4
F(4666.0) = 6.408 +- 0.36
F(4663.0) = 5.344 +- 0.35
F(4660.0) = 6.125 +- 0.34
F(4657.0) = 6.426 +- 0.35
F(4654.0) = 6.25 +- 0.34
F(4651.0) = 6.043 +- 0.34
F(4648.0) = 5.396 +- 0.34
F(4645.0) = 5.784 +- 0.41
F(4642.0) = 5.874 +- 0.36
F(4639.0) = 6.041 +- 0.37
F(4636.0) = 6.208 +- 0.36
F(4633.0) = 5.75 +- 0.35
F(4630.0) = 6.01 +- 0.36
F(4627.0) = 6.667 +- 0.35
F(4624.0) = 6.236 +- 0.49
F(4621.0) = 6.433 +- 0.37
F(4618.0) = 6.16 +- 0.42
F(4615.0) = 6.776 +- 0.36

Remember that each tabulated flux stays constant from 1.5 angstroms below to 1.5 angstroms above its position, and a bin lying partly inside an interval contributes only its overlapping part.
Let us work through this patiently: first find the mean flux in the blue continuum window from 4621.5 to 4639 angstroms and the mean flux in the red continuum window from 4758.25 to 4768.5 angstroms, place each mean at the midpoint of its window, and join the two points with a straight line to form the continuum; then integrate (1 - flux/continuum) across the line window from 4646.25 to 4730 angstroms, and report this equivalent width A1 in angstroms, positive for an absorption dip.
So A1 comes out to 1.0 angstroms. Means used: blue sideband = 6.18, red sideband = 6.13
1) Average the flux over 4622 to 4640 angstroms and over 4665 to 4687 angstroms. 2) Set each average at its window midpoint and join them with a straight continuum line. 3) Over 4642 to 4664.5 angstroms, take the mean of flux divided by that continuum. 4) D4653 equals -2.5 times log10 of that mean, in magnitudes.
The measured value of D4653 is 0.052 mag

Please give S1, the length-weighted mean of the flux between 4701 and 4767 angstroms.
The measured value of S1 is 6.11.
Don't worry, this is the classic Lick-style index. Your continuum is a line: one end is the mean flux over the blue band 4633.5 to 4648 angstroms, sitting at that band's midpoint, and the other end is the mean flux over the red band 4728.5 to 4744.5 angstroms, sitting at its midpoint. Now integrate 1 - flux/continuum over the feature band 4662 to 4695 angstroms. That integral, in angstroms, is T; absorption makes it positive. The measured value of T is -0.8 angstroms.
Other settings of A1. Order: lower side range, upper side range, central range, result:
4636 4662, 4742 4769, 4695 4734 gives 0.56 angstroms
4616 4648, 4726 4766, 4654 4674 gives -0.07 angstroms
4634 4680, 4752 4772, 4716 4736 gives -0.83 angstroms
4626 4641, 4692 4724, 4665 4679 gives -0.28 angstroms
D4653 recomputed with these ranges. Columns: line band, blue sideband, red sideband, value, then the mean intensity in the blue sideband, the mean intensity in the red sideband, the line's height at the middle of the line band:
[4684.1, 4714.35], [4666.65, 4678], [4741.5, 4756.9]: 0.042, 6.22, 6.19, 6.21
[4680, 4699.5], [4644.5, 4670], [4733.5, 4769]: -0.023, 6.01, 6.19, 6.07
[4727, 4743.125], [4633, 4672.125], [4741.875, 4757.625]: 0.016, 6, 6.18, 6.15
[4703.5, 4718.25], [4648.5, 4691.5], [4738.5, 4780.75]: 0.055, 6.17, 6.18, 6.17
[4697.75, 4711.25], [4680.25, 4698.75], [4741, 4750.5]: 0.089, 6.22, 6.37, 6.26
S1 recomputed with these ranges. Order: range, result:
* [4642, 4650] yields 5.67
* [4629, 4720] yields 6.04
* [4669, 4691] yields 6.25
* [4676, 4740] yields 6.09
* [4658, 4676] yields 6.12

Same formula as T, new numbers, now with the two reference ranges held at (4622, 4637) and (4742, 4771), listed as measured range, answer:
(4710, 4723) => -0.3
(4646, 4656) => 0.4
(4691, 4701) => 0.3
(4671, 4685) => 0.1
